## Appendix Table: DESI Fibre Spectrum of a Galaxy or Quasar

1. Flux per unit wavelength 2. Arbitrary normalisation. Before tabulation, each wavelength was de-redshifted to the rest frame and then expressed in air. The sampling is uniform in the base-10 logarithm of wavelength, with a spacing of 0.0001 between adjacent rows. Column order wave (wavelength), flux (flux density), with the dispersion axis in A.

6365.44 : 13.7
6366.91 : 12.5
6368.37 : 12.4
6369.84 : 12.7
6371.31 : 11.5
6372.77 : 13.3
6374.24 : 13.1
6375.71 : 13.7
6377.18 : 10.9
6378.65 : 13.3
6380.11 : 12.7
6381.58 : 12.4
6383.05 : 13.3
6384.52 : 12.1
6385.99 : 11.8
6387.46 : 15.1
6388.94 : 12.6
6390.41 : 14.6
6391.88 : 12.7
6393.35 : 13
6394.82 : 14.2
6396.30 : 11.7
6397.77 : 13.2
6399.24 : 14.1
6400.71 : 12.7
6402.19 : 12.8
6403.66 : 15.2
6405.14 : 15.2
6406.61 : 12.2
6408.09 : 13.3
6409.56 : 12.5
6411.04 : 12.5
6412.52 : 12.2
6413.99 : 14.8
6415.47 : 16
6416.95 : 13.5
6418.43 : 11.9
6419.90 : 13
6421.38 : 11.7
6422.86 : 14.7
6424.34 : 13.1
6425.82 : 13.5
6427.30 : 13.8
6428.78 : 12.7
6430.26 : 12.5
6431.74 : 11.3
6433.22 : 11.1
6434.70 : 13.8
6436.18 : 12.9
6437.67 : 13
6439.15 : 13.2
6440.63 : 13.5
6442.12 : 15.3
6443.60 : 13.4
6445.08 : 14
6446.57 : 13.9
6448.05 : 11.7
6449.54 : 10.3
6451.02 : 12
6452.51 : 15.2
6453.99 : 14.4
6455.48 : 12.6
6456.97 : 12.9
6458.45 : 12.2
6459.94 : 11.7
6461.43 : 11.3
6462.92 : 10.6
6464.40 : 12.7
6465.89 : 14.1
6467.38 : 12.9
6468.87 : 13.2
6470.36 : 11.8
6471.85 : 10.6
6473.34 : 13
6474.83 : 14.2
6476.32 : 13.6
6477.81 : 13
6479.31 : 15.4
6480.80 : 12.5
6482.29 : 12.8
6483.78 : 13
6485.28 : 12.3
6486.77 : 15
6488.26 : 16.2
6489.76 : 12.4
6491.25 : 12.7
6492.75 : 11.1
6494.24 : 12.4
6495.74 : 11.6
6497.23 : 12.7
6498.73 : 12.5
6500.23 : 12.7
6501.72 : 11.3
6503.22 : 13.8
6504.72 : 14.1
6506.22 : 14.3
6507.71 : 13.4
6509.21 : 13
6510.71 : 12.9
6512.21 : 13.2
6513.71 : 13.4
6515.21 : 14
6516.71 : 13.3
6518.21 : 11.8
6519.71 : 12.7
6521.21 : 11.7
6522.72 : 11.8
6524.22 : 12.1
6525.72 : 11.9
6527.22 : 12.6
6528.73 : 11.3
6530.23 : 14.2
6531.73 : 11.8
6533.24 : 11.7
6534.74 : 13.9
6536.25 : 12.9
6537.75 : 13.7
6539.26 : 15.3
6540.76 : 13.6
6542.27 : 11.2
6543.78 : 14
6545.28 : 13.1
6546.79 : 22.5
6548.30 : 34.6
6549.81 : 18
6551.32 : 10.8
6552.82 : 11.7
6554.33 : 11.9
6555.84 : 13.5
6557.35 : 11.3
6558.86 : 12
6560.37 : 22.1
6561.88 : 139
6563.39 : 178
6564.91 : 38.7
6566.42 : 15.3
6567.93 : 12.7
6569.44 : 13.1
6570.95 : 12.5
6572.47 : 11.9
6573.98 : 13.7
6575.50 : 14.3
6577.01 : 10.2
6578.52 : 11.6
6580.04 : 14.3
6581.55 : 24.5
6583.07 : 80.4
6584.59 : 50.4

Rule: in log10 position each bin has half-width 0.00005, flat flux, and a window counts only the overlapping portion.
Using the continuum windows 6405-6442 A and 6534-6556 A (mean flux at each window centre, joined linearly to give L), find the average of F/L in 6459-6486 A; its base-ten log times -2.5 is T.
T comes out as 0.110 mag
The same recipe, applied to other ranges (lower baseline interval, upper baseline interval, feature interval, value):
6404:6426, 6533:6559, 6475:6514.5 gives 0.091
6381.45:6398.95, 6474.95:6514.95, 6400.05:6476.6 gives 0.011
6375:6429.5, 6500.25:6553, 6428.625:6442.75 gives 0.039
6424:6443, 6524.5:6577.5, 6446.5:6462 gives 0.183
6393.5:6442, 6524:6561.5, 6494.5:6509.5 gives 0.157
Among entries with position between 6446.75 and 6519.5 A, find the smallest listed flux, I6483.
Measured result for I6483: 10.3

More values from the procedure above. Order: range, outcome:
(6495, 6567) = 10.8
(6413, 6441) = 11.1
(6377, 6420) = 10.9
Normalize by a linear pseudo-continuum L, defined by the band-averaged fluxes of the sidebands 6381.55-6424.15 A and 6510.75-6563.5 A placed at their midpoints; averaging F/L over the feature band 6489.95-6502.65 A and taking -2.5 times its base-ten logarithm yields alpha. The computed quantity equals 0.44 mag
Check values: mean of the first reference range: 13.3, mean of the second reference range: 20.3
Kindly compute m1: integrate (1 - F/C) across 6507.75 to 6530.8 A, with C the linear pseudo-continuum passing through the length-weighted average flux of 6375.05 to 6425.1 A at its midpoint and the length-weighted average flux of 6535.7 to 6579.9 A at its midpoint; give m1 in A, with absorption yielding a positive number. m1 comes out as 9.9 A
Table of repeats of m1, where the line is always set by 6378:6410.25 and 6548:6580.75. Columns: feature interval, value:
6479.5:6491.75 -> 4.6 A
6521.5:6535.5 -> 7.2 A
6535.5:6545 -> 4.7 A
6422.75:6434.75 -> 2.6 A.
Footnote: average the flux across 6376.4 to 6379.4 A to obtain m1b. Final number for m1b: 12.2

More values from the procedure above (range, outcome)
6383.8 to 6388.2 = 13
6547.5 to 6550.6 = 26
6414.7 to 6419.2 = 13.8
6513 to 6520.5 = 13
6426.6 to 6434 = 12.3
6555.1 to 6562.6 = 39.2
